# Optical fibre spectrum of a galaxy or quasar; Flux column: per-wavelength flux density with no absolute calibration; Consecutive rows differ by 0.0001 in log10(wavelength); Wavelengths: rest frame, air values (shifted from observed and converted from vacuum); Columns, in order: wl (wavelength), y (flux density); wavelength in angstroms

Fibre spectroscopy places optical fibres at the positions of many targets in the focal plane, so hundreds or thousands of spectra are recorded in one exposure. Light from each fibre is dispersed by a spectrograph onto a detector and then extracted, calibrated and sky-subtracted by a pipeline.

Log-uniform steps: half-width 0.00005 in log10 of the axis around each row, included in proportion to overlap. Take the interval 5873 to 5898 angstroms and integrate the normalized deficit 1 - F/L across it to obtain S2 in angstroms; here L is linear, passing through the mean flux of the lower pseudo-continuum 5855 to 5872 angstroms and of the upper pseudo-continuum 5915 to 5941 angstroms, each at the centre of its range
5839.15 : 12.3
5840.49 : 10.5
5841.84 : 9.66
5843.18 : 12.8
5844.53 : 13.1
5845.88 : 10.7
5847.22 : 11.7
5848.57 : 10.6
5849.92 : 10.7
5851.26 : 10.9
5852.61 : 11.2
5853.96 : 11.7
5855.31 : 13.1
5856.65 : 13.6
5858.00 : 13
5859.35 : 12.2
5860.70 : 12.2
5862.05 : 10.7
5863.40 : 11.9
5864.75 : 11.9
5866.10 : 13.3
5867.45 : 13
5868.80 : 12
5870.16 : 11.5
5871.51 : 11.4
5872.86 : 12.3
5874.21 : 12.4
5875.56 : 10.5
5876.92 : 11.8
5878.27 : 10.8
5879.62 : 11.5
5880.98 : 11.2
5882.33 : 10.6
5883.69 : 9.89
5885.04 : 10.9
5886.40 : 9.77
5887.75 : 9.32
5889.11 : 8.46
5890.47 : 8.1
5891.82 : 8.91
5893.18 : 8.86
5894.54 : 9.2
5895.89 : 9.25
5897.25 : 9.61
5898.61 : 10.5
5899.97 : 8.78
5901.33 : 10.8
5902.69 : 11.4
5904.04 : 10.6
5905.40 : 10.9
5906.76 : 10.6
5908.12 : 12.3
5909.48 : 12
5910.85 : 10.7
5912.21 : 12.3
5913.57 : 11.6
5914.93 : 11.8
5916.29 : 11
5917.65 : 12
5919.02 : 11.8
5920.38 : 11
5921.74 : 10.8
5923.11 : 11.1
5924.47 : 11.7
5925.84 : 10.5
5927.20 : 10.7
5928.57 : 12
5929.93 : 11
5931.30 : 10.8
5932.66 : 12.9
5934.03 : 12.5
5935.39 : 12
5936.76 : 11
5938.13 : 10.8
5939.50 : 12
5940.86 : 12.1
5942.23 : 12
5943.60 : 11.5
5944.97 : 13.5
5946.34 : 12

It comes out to 4.0 angstroms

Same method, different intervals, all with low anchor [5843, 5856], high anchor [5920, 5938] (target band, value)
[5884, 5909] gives 3.37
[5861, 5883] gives -0.27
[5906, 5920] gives -0.21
